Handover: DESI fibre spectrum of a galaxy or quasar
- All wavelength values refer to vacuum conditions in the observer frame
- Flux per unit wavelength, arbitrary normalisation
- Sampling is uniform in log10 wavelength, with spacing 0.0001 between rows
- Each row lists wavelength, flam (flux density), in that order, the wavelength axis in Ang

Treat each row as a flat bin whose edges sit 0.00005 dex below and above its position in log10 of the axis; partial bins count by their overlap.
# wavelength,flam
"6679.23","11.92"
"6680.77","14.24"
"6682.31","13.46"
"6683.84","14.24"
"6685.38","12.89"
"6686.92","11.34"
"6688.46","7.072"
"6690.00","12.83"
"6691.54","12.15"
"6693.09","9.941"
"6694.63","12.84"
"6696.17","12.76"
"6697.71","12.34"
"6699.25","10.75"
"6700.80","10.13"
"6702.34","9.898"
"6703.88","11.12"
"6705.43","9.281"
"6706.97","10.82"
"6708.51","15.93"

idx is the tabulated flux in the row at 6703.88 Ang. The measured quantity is 11.12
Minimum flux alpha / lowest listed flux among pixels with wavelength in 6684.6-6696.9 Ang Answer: 7.072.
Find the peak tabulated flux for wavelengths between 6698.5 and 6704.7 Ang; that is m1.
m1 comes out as 11.12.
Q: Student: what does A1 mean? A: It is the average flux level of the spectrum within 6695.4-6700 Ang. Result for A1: 12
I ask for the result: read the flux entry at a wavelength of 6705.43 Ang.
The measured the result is 9.281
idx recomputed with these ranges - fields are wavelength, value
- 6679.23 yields 11.92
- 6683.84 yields 14.24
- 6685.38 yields 12.89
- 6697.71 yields 12.34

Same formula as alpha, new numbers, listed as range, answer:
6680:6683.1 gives 13.46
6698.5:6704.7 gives 9.898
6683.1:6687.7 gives 11.34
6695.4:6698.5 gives 12.34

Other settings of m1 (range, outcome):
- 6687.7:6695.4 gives 12.84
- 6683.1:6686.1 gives 14.24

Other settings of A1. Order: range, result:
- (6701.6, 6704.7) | 10.5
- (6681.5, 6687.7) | 13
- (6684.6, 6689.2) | 10.5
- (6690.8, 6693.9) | 11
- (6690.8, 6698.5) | 12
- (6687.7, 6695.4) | 11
